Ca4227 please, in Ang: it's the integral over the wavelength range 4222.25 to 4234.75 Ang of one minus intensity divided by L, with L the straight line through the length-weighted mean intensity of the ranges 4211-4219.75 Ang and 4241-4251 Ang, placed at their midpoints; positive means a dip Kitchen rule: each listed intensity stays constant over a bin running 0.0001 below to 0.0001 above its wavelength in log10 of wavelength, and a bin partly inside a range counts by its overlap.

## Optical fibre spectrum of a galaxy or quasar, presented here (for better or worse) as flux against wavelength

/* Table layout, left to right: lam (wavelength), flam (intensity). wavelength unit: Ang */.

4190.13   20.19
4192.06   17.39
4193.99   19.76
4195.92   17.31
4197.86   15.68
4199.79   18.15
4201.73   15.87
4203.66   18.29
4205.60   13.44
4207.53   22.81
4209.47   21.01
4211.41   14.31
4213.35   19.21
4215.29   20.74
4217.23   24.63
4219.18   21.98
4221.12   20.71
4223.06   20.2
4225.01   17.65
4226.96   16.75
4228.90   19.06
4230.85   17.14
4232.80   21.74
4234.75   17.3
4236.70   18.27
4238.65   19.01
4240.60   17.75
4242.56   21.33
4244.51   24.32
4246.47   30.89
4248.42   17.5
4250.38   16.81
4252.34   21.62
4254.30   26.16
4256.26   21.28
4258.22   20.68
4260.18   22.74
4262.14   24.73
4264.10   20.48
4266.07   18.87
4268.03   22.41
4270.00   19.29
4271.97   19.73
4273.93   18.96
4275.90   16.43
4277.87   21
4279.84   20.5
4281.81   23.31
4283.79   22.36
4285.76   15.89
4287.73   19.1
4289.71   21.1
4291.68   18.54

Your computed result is 1.50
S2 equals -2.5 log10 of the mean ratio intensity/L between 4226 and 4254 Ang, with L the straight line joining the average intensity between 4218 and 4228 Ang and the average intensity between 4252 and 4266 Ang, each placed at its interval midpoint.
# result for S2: 0.04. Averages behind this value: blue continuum 19.6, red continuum 22.3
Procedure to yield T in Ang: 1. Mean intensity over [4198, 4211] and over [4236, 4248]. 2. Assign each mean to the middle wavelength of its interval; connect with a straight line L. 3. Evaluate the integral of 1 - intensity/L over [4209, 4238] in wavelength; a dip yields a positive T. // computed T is 0.72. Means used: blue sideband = 17.9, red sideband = 21.8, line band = 19.3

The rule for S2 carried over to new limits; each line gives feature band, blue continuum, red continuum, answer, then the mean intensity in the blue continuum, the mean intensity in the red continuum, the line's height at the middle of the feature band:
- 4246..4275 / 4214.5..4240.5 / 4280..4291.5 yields -0.07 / 19.6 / 20.2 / 19.9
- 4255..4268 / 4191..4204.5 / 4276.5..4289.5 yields -0.11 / 17.5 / 20.3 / 19.6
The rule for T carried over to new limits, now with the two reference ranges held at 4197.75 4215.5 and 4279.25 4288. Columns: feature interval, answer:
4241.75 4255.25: -2.41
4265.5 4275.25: 0.06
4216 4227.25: -1.31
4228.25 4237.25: 0.02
